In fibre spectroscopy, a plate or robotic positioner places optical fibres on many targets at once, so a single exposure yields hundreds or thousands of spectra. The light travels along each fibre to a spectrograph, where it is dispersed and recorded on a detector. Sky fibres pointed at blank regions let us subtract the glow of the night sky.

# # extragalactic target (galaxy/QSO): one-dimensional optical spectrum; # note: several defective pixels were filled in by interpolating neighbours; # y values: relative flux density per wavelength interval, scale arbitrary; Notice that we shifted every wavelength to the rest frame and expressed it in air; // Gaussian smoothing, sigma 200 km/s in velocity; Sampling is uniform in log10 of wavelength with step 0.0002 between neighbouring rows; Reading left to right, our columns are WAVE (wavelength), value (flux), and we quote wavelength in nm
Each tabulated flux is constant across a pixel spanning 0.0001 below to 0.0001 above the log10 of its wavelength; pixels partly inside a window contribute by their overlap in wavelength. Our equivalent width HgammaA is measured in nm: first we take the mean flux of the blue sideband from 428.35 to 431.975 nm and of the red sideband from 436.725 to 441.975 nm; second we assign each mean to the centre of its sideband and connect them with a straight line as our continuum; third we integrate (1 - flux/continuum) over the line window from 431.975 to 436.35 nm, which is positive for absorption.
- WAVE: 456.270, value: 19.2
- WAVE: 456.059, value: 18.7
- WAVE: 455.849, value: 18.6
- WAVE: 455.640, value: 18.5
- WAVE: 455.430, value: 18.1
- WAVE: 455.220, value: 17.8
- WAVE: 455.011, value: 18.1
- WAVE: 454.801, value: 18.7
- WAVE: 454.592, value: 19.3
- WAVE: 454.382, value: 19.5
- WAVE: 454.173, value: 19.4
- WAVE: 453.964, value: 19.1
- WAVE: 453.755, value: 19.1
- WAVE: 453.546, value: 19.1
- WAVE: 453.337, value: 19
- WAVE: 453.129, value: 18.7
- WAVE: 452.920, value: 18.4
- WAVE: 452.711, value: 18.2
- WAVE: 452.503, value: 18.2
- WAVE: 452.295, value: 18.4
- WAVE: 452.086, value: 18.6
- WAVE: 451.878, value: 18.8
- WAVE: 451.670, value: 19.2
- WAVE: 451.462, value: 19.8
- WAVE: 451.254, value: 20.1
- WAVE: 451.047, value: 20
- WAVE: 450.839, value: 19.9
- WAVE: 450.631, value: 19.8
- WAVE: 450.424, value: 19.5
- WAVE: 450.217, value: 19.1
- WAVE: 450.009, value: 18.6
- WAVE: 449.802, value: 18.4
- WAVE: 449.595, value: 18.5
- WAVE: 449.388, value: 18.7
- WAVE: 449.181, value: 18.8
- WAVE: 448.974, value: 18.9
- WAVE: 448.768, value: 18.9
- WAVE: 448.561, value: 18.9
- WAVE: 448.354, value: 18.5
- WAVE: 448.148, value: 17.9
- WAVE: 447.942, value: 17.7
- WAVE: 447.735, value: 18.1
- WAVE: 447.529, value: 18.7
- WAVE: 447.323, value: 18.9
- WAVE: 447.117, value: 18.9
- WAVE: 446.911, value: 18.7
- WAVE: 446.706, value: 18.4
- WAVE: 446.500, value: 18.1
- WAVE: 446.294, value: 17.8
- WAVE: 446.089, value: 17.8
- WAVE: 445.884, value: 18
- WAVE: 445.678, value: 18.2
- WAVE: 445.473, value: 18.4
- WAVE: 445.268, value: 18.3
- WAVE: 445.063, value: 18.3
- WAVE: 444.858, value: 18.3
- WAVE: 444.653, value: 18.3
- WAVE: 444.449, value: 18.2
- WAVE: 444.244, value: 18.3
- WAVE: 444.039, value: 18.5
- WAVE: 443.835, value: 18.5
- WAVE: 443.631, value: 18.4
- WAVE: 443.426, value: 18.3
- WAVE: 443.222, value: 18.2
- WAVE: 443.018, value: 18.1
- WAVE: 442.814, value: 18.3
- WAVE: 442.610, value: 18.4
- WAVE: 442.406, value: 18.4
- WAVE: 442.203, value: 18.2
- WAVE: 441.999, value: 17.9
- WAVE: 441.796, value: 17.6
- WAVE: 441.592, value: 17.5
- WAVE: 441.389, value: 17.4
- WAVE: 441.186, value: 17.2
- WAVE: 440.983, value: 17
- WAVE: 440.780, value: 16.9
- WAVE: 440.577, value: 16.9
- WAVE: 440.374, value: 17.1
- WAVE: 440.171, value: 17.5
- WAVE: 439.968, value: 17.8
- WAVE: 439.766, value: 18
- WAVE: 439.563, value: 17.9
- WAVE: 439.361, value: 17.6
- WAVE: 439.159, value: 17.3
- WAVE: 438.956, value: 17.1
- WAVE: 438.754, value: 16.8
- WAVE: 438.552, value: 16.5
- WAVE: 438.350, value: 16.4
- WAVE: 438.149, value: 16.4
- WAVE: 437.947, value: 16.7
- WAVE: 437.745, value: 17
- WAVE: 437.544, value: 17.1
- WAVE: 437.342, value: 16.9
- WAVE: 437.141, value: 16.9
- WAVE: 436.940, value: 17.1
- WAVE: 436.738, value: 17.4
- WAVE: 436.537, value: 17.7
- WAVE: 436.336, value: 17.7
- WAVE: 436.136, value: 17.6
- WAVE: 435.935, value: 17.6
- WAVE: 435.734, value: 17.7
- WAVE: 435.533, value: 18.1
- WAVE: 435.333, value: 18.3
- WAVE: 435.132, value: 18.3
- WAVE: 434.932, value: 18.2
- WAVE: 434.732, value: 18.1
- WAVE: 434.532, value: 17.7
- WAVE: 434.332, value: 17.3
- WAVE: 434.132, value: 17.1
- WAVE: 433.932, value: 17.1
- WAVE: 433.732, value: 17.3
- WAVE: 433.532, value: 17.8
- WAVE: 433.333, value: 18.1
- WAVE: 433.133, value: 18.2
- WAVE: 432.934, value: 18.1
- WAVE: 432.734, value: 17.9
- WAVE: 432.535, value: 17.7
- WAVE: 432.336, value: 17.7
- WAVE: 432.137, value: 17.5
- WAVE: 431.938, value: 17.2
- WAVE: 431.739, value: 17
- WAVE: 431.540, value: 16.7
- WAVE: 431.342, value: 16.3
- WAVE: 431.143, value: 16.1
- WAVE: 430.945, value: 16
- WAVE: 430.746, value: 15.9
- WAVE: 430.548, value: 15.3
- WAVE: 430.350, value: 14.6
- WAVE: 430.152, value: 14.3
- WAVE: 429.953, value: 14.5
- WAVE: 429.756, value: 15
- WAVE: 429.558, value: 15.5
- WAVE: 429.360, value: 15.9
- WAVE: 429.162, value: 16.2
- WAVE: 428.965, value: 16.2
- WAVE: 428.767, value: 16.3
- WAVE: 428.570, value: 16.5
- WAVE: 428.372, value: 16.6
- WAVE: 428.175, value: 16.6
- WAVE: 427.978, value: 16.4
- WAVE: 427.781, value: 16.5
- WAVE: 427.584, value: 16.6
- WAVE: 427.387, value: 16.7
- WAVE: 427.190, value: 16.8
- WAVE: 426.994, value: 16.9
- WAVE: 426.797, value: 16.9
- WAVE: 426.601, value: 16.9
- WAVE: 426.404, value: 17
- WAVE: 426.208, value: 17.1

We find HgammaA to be -0.358 nm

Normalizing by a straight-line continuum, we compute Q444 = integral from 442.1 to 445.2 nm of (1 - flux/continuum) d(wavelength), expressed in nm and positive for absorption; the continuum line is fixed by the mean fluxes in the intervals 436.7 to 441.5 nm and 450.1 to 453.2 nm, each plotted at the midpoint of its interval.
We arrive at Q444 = -0.08 nm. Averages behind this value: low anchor 17.1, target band 18.3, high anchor 19.1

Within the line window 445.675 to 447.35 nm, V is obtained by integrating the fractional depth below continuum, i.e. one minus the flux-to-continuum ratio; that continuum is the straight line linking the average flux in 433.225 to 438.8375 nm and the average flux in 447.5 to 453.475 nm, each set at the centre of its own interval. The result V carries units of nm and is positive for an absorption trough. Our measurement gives 0.01 nm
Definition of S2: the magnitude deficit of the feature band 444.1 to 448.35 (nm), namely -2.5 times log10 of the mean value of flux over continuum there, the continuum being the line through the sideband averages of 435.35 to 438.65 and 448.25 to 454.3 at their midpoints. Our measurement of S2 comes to 0.00 mag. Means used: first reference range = 17.2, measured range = 18.3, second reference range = 19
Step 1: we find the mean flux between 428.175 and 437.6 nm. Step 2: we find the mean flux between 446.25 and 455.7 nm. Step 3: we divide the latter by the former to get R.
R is 1.1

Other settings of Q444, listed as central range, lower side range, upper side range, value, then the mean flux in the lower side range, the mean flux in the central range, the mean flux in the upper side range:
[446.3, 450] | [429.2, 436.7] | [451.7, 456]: -0.06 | 17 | 18.5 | 18.7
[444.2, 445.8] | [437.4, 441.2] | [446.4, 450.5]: -0.02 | 17.1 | 18.3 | 18.6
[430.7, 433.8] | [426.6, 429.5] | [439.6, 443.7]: -0.06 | 16.5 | 17.2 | 17.7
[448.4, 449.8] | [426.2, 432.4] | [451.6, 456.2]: -0.04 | 16.3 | 18.7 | 18.7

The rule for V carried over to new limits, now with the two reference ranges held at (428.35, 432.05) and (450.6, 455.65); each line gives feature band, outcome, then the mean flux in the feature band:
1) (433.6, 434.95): -0.09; 17.5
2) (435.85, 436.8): -0.05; 17.6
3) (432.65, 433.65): -0.11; 18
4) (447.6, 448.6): 0.00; 18.2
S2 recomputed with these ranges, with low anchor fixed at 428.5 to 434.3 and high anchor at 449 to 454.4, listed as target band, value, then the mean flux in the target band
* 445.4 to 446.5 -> 0.02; 18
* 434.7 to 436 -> -0.06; 18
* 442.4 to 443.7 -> -0.02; 18.3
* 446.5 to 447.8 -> -0.01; 18.6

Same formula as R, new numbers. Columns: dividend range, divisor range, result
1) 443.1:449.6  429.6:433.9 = 1.11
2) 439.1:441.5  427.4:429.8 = 1.07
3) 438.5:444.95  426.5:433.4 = 1.08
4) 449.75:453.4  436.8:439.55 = 1.12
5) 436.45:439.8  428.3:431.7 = 1.08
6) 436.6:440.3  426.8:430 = 1.05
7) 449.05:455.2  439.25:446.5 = 1.06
